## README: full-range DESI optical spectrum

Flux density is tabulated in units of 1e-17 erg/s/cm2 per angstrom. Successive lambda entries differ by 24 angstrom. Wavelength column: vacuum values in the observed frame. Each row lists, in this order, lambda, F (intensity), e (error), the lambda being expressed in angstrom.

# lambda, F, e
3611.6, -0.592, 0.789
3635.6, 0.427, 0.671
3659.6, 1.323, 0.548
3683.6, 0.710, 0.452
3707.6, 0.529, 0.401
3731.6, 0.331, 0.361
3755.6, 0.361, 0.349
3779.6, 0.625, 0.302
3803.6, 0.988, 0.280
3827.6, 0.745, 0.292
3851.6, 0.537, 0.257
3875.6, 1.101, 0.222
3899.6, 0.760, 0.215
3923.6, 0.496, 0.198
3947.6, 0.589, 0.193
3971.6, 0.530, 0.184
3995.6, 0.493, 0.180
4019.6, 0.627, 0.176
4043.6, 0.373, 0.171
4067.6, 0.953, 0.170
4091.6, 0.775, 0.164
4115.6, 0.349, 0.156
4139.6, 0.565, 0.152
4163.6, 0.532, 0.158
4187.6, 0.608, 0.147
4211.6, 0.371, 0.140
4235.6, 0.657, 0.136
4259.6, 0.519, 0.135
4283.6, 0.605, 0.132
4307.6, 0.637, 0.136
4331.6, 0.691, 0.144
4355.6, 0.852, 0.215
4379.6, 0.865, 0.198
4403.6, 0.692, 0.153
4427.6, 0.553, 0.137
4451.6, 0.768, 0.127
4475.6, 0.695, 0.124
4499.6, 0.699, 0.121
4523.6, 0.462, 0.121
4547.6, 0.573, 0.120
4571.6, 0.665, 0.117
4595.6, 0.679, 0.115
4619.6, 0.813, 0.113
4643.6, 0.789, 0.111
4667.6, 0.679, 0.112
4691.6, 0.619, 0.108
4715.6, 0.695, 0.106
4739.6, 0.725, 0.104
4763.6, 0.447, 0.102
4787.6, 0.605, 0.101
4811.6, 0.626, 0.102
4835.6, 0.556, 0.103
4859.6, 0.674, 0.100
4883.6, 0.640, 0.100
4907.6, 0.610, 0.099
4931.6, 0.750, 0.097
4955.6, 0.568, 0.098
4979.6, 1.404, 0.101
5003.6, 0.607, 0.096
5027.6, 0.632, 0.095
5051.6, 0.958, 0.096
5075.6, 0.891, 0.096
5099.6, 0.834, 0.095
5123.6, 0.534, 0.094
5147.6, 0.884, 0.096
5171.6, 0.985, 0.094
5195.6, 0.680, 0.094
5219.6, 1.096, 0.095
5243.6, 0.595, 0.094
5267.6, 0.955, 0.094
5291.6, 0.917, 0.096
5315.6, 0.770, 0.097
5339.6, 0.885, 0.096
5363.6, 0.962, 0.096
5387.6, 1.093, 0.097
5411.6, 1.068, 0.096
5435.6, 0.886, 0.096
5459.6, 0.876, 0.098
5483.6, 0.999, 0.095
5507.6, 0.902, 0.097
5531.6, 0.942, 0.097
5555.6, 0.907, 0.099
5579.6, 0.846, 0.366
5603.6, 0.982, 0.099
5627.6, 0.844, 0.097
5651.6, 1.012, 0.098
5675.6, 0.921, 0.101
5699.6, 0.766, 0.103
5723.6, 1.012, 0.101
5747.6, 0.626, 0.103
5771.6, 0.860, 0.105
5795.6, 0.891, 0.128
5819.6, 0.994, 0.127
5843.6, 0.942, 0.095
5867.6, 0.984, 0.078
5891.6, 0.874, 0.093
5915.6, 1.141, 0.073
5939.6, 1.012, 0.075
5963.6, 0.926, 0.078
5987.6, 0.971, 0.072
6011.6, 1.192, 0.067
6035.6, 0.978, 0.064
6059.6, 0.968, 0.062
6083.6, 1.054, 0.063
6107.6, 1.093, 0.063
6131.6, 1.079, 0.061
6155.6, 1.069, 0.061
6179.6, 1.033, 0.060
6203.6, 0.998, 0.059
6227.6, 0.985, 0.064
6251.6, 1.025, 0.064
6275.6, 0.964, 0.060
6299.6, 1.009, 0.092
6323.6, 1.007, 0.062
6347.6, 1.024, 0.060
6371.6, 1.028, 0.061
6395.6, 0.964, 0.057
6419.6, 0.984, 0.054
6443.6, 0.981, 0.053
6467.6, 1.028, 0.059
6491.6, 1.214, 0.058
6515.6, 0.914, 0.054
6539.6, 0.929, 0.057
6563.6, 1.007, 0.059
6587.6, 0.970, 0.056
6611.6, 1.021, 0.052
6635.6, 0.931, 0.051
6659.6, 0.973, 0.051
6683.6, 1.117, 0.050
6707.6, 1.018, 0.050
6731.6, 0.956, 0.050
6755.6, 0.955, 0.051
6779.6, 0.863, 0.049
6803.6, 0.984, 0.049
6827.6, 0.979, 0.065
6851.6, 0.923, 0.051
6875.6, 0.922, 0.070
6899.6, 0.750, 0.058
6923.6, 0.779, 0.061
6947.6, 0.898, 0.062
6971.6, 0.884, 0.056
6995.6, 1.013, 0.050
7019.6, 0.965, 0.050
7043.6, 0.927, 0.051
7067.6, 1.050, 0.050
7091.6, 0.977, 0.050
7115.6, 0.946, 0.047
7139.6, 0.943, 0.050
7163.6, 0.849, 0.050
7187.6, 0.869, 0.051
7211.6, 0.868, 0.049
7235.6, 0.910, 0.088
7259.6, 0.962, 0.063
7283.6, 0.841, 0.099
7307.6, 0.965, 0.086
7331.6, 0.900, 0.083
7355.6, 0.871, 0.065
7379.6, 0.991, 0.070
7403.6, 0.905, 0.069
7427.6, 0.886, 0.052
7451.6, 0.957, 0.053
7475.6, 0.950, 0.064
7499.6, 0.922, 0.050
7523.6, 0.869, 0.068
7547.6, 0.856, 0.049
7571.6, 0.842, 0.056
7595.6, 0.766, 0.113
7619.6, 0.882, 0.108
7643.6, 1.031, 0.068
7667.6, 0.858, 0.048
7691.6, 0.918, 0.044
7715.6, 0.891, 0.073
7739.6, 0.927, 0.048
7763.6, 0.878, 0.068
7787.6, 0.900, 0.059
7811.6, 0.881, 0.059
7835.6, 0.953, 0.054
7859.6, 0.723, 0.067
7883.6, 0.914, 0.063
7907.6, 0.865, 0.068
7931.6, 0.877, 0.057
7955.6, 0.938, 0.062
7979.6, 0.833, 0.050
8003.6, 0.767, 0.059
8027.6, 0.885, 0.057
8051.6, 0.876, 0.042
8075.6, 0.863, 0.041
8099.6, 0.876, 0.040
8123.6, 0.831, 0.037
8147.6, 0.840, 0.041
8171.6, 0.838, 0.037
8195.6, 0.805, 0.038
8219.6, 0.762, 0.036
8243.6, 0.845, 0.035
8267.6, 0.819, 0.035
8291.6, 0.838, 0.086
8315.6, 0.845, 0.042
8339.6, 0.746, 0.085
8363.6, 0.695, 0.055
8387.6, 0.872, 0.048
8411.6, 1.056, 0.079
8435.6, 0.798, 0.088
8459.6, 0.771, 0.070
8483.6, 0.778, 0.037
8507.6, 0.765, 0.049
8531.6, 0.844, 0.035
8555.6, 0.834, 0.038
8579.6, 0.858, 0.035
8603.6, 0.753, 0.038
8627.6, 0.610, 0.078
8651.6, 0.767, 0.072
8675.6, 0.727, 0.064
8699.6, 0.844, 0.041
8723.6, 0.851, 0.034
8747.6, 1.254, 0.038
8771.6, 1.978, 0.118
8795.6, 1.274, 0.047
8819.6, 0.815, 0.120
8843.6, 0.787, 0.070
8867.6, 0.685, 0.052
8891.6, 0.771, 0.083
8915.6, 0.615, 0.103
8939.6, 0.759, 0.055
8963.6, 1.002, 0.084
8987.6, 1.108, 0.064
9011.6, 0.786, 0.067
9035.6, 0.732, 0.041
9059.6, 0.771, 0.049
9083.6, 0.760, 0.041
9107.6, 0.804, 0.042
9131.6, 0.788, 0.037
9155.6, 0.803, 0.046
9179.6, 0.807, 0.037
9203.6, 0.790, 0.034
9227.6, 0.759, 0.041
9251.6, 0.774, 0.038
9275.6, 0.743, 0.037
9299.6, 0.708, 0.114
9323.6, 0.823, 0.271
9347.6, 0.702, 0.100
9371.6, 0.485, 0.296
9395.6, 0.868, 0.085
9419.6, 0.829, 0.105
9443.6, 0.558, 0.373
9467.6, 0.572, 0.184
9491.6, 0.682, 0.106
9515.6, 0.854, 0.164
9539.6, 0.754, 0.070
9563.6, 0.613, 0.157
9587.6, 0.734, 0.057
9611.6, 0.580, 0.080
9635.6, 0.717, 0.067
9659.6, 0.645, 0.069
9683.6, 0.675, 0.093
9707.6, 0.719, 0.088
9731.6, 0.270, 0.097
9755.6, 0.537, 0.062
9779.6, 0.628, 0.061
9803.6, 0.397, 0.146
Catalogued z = 0.33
